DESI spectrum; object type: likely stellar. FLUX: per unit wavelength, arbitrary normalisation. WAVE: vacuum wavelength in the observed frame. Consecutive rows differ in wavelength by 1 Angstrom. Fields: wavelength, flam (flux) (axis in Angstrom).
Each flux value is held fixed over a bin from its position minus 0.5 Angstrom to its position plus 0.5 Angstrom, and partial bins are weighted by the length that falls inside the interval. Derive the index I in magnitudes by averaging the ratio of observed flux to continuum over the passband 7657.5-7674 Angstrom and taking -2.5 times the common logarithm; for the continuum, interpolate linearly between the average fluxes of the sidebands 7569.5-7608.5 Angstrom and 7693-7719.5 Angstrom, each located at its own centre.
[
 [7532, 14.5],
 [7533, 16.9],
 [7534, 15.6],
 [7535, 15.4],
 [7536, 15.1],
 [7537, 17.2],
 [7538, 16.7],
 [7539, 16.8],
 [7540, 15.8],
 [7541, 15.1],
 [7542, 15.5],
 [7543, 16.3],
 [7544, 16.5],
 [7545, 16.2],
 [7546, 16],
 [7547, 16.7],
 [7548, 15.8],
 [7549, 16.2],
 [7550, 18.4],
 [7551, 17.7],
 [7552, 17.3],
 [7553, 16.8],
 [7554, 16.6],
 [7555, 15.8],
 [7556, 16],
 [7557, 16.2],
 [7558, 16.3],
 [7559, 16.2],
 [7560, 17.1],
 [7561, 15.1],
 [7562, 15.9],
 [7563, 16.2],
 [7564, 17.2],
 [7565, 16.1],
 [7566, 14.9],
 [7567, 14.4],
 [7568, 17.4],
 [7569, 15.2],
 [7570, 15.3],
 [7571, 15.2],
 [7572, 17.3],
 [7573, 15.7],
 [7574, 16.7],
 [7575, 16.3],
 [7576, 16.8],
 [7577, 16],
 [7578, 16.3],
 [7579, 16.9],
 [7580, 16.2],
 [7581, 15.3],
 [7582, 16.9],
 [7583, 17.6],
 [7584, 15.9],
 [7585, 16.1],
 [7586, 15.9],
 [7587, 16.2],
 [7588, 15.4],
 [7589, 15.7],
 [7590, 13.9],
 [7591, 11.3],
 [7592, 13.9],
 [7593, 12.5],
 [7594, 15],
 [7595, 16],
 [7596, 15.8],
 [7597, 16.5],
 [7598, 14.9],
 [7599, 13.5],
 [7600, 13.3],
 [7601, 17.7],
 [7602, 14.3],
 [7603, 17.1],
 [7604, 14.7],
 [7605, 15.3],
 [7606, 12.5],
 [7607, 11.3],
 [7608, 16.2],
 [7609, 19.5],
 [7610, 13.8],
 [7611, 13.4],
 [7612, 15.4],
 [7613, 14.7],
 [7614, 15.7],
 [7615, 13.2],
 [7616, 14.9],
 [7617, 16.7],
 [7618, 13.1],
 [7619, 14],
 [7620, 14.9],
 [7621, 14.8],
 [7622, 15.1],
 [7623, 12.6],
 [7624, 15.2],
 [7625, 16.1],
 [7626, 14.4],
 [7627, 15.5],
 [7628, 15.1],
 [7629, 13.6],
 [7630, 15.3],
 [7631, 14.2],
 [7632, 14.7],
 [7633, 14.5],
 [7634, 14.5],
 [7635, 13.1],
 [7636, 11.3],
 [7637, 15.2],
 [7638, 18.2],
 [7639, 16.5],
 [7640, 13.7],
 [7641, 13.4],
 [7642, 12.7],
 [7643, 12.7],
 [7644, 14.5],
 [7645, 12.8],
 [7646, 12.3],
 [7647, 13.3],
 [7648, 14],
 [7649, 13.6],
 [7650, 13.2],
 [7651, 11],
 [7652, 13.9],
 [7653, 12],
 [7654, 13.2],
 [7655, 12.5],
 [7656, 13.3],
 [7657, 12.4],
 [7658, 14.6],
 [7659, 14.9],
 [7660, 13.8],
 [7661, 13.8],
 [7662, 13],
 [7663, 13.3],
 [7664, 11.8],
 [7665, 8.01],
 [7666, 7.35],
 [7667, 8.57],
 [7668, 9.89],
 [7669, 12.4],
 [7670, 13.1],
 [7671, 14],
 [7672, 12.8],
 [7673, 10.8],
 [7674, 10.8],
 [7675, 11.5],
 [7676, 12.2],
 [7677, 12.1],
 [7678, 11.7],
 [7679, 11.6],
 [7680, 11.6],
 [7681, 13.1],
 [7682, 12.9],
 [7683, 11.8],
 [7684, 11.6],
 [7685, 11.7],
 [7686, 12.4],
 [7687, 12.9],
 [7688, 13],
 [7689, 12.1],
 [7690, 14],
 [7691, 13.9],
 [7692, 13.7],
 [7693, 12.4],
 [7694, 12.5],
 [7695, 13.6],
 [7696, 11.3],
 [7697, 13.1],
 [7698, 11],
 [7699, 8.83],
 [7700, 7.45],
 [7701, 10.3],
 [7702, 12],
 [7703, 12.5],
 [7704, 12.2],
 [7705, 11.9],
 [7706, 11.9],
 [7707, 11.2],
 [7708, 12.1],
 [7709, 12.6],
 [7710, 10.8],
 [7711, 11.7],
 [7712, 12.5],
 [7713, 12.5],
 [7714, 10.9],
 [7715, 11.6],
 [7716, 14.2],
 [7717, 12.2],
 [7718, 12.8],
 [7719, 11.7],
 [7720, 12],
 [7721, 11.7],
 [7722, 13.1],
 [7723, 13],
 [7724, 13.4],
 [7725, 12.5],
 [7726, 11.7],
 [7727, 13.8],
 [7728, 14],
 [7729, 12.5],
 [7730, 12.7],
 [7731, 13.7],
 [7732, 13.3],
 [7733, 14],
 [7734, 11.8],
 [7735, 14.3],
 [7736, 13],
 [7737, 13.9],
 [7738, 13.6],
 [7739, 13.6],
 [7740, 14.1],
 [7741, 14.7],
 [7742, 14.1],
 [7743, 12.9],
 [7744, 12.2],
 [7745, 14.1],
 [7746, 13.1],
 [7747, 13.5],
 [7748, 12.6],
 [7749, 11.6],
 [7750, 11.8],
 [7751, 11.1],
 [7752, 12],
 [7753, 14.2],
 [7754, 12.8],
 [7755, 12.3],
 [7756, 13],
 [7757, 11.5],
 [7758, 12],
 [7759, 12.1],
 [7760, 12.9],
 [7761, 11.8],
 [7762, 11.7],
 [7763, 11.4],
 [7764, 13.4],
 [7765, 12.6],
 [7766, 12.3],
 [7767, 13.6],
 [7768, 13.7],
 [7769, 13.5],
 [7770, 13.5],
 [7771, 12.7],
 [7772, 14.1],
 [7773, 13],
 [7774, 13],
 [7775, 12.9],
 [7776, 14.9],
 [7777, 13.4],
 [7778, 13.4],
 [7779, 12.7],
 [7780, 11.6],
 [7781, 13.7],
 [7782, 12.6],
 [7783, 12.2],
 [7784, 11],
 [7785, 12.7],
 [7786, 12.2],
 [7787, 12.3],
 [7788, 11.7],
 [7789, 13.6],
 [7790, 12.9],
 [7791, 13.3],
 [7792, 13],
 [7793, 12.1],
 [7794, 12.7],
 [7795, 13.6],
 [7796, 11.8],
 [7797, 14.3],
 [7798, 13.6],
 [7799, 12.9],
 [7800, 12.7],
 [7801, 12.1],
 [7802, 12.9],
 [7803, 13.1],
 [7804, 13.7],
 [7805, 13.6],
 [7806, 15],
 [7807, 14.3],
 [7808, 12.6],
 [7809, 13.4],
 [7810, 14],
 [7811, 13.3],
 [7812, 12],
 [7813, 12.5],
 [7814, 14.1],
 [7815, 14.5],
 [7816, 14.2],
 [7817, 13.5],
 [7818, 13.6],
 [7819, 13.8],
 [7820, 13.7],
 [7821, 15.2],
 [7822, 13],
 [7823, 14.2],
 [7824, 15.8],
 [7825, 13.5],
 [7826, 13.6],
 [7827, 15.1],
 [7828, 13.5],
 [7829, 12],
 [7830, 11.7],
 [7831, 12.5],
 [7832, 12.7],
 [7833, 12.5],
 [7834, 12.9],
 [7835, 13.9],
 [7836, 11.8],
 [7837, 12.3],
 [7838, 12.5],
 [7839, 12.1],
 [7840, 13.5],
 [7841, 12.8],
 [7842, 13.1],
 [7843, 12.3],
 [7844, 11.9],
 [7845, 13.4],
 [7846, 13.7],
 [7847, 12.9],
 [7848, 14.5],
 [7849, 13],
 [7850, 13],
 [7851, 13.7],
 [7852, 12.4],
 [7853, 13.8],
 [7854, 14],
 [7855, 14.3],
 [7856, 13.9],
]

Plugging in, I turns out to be 0.09 mag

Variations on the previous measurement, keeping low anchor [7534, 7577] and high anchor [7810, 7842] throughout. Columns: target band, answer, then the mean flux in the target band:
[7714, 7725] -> 0.16 mag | 12.5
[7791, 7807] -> 0.03 mag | 13.2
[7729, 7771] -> 0.10 mag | 12.9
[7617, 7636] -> 0.07 mag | 14.5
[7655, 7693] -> 0.22 mag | 12.2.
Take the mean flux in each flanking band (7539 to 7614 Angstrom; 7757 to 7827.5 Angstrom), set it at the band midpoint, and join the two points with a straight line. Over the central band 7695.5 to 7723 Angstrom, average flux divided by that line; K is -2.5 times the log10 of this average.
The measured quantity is 0.20 mag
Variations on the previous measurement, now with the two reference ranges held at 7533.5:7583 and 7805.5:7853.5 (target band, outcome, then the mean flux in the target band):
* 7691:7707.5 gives 0.25 mag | 11.7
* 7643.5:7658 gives 0.17 mag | 13.1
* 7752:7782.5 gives 0.09 mag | 12.9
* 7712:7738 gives 0.13 mag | 12.8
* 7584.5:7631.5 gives 0.06 mag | 14.8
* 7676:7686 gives 0.23 mag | 12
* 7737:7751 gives 0.08 mag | 13.2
